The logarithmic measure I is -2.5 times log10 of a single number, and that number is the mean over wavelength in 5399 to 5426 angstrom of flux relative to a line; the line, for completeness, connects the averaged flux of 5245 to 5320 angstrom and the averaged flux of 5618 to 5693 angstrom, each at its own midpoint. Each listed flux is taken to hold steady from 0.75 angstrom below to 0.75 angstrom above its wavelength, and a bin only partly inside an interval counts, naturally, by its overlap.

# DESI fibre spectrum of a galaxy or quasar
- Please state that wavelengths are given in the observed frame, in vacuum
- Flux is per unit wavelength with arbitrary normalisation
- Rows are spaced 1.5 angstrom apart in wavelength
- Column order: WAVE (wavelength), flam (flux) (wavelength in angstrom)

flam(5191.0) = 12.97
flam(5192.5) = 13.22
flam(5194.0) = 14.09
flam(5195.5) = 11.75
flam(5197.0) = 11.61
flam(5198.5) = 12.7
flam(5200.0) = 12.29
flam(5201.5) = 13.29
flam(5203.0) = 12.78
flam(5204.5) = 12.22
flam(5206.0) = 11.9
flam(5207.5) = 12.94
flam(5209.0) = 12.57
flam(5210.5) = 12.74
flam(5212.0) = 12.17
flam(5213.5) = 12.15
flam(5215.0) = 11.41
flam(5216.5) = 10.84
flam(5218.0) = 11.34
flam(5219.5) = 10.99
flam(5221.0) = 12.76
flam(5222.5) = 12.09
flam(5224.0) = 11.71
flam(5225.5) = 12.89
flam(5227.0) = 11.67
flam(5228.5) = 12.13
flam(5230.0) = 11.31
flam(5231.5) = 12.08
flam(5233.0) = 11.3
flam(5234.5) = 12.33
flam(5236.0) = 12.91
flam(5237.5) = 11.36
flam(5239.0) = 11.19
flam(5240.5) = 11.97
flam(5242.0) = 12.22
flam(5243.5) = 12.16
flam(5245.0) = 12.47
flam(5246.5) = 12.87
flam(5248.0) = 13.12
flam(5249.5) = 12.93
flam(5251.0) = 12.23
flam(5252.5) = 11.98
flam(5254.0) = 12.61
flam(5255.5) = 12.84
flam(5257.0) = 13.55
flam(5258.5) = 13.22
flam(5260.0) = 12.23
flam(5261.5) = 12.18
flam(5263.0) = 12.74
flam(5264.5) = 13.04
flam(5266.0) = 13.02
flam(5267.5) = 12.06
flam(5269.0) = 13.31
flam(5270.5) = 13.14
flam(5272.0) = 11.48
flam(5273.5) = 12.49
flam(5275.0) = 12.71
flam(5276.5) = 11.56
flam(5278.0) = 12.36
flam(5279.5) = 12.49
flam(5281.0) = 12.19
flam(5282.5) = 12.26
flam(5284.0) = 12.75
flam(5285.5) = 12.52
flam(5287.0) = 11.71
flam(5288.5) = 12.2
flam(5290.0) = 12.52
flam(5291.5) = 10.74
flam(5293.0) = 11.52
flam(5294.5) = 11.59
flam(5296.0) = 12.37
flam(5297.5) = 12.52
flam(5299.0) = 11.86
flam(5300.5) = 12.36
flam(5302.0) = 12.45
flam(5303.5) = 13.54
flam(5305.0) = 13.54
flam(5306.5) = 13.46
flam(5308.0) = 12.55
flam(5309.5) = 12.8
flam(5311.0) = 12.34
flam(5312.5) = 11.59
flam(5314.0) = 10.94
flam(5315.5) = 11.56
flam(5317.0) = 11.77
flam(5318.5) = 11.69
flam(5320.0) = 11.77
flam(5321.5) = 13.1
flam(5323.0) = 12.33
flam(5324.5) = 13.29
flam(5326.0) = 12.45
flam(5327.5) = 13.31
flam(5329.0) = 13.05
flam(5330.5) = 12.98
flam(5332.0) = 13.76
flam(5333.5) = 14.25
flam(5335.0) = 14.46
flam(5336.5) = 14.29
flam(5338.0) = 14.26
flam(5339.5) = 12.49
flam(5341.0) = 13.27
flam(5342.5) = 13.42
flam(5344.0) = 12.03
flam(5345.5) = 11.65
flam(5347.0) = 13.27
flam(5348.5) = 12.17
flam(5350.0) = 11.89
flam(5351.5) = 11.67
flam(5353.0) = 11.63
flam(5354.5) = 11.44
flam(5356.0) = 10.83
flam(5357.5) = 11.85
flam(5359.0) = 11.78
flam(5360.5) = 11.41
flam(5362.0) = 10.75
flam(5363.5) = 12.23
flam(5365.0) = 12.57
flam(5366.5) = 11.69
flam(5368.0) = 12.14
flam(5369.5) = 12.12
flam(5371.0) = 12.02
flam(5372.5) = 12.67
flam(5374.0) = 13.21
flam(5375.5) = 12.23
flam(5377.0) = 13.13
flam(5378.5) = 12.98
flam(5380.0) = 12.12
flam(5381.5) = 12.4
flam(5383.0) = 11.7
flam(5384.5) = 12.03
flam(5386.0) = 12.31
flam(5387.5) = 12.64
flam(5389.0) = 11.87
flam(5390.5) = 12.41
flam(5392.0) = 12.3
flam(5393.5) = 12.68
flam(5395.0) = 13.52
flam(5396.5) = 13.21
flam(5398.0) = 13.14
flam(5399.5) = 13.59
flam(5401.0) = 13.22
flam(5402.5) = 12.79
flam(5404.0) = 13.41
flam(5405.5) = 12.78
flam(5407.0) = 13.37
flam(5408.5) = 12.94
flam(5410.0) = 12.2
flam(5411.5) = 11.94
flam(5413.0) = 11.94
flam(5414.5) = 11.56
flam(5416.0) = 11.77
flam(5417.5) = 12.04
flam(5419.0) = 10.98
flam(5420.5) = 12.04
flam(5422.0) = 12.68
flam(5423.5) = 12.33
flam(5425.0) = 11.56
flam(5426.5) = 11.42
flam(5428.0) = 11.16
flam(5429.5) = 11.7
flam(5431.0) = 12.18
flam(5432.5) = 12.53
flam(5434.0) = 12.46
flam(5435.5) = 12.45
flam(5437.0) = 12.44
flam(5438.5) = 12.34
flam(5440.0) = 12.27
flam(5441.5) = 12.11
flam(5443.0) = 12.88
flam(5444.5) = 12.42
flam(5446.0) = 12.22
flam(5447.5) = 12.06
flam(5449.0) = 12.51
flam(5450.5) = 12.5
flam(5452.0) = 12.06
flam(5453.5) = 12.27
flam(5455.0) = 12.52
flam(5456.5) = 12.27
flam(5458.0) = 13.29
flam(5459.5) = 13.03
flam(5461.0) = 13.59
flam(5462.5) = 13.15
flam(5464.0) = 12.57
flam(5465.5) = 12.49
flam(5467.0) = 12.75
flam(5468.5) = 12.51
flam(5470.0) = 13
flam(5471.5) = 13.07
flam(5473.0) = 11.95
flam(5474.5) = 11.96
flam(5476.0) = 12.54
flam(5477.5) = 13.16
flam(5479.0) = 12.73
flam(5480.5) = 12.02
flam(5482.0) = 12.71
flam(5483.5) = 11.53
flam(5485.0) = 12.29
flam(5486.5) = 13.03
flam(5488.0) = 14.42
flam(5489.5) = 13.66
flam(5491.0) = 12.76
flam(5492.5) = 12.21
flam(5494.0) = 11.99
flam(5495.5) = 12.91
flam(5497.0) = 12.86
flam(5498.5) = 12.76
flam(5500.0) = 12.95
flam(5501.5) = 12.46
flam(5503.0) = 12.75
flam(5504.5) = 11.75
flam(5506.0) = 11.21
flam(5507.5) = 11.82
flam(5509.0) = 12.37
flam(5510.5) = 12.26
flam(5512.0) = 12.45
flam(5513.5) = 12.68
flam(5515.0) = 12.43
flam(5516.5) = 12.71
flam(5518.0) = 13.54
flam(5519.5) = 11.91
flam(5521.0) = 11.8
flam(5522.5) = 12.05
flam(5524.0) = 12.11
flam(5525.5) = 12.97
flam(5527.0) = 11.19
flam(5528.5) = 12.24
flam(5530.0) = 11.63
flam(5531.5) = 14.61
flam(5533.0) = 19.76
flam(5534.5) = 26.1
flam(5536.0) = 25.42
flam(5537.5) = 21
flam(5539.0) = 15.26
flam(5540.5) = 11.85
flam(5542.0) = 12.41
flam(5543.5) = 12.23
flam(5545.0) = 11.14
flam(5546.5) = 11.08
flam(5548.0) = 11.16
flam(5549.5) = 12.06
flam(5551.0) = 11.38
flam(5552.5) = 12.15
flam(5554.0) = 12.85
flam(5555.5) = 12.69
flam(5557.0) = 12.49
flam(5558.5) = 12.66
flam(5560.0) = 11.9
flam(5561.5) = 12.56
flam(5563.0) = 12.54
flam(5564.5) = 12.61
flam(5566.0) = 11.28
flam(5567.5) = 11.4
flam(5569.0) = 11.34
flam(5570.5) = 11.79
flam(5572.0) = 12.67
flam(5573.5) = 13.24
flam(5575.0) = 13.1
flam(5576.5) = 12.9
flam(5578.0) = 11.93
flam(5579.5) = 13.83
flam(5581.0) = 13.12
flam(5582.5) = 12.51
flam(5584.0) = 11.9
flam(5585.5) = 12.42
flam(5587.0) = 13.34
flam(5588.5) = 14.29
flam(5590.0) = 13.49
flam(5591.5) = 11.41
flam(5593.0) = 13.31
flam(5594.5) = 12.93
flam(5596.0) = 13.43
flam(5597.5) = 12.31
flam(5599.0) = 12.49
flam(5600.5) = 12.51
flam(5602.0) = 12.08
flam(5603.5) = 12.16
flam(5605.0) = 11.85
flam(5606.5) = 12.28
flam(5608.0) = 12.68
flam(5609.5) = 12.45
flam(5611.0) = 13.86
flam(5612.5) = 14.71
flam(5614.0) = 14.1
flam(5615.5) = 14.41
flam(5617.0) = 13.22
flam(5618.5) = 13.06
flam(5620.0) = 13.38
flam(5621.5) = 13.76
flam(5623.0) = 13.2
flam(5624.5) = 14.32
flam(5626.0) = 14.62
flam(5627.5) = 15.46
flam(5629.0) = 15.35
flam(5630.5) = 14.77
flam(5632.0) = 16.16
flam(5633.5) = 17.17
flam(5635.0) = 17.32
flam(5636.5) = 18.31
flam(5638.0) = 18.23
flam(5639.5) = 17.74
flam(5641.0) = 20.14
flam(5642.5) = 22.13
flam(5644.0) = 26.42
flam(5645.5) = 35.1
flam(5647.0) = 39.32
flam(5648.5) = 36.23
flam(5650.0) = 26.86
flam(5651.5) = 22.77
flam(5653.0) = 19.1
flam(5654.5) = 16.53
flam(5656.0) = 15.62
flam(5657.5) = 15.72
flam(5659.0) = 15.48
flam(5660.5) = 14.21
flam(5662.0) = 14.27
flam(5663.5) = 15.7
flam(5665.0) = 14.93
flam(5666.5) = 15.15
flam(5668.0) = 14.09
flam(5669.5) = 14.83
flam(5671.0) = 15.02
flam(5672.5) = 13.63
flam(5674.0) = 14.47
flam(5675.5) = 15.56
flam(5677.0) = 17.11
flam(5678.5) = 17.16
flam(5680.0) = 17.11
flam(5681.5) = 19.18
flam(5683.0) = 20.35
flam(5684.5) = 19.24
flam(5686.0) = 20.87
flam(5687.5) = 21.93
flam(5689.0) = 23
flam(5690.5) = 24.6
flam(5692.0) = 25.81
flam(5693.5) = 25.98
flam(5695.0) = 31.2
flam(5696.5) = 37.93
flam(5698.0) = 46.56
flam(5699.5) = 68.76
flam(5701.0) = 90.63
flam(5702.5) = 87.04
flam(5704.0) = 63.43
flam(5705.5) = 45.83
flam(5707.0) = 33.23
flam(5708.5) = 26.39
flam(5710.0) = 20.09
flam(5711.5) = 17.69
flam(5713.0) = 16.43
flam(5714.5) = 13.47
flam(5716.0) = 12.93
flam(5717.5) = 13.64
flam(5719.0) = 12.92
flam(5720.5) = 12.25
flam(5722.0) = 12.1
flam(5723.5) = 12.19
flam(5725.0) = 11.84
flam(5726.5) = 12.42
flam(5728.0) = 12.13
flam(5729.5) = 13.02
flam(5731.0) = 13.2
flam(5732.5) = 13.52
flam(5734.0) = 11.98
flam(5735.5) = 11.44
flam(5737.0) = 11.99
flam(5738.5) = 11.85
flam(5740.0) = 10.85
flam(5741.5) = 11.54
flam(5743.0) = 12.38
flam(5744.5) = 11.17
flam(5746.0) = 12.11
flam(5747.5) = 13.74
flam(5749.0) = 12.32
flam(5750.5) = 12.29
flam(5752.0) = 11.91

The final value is 0.178 mag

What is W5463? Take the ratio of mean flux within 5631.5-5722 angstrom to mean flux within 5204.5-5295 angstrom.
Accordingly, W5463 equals 2.0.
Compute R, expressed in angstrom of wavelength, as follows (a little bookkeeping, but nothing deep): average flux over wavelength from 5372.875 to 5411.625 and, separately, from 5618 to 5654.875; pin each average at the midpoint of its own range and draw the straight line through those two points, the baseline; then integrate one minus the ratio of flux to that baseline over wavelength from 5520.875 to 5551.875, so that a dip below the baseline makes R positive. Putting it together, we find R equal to 4.90 angstrom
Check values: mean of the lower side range 12.7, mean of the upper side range 20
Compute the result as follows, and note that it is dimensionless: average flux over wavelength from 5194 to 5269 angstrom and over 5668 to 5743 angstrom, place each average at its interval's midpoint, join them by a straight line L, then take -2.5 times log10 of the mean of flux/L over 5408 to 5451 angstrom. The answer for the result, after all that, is 0.36 mag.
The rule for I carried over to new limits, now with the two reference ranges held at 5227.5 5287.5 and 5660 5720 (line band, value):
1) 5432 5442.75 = 0.42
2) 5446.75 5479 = 0.44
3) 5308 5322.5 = 0.19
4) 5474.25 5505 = 0.49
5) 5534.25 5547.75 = 0.34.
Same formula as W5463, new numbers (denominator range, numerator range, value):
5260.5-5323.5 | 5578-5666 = 1.31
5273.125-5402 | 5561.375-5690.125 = 1.28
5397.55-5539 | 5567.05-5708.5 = 1.57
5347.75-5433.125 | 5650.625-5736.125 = 1.86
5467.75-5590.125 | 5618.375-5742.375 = 1.65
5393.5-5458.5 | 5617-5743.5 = 1.72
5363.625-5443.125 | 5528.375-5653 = 1.23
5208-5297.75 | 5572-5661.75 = 1.31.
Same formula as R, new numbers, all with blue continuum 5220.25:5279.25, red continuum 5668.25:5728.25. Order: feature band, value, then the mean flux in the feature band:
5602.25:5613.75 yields 5.12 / 12.9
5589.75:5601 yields 4.99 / 12.7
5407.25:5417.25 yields 2.98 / 12.1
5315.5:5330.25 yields 2.11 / 12.5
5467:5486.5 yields 6.84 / 12.5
